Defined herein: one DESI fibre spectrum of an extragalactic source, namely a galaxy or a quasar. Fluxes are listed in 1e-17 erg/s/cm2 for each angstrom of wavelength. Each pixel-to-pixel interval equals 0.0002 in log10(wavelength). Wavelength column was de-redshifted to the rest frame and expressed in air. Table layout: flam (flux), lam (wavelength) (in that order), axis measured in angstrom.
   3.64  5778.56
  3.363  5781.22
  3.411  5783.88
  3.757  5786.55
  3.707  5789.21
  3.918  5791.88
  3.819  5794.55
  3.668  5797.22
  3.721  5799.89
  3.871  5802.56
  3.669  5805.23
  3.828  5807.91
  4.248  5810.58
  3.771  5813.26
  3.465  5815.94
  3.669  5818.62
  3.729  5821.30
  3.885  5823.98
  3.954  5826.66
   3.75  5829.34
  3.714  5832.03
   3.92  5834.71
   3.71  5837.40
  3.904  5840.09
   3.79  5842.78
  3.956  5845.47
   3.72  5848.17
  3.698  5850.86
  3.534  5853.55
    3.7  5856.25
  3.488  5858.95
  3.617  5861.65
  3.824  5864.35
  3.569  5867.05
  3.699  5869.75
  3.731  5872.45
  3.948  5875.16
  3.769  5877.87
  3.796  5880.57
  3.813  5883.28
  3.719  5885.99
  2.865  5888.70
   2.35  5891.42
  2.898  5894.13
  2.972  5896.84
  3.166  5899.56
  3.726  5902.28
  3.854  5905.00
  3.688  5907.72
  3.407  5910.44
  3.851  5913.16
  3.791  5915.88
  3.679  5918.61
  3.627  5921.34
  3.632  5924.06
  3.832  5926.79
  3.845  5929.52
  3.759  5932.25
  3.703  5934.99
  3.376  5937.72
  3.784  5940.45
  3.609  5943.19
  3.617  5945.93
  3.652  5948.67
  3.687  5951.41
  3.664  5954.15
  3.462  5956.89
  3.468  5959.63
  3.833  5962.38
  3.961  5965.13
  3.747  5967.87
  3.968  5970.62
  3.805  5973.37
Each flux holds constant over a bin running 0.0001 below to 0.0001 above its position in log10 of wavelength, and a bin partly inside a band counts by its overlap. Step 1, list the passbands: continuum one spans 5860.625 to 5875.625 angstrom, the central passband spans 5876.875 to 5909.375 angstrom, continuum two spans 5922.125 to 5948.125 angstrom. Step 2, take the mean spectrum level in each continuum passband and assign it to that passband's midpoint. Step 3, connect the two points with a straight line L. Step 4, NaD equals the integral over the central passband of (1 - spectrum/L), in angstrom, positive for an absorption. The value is 2.9 angstrom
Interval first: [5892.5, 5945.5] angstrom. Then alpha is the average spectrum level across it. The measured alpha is 3.58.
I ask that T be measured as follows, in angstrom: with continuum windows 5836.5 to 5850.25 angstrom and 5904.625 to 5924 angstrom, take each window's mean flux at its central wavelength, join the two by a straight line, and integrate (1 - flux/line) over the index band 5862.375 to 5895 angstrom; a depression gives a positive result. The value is 2.1 angstrom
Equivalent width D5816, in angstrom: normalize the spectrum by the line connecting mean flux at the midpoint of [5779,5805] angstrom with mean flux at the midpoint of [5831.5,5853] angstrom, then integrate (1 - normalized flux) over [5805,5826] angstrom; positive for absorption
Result -0.3 angstrom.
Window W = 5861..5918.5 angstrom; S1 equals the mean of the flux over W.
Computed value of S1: 3.53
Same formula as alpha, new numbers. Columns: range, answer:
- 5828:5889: 3.72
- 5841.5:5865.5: 3.7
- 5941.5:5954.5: 3.65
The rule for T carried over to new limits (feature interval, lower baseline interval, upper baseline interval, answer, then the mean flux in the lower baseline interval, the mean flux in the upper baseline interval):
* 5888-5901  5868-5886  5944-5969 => 3.1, 3.78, 3.68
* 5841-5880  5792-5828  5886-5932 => -1.0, 3.8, 3.47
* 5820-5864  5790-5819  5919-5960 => -0.1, 3.79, 3.65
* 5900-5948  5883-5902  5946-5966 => -4.3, 3.11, 3.66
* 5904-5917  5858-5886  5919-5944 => 0.0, 3.73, 3.69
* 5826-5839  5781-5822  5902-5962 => -0.3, 3.74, 3.67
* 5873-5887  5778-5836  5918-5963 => -0.4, 3.75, 3.66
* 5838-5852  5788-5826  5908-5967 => -0.2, 3.79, 3.68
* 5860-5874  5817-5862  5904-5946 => 0.2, 3.75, 3.69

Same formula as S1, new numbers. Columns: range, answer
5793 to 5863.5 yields 3.76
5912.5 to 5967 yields 3.69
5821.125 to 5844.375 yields 3.82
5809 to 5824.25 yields 3.79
